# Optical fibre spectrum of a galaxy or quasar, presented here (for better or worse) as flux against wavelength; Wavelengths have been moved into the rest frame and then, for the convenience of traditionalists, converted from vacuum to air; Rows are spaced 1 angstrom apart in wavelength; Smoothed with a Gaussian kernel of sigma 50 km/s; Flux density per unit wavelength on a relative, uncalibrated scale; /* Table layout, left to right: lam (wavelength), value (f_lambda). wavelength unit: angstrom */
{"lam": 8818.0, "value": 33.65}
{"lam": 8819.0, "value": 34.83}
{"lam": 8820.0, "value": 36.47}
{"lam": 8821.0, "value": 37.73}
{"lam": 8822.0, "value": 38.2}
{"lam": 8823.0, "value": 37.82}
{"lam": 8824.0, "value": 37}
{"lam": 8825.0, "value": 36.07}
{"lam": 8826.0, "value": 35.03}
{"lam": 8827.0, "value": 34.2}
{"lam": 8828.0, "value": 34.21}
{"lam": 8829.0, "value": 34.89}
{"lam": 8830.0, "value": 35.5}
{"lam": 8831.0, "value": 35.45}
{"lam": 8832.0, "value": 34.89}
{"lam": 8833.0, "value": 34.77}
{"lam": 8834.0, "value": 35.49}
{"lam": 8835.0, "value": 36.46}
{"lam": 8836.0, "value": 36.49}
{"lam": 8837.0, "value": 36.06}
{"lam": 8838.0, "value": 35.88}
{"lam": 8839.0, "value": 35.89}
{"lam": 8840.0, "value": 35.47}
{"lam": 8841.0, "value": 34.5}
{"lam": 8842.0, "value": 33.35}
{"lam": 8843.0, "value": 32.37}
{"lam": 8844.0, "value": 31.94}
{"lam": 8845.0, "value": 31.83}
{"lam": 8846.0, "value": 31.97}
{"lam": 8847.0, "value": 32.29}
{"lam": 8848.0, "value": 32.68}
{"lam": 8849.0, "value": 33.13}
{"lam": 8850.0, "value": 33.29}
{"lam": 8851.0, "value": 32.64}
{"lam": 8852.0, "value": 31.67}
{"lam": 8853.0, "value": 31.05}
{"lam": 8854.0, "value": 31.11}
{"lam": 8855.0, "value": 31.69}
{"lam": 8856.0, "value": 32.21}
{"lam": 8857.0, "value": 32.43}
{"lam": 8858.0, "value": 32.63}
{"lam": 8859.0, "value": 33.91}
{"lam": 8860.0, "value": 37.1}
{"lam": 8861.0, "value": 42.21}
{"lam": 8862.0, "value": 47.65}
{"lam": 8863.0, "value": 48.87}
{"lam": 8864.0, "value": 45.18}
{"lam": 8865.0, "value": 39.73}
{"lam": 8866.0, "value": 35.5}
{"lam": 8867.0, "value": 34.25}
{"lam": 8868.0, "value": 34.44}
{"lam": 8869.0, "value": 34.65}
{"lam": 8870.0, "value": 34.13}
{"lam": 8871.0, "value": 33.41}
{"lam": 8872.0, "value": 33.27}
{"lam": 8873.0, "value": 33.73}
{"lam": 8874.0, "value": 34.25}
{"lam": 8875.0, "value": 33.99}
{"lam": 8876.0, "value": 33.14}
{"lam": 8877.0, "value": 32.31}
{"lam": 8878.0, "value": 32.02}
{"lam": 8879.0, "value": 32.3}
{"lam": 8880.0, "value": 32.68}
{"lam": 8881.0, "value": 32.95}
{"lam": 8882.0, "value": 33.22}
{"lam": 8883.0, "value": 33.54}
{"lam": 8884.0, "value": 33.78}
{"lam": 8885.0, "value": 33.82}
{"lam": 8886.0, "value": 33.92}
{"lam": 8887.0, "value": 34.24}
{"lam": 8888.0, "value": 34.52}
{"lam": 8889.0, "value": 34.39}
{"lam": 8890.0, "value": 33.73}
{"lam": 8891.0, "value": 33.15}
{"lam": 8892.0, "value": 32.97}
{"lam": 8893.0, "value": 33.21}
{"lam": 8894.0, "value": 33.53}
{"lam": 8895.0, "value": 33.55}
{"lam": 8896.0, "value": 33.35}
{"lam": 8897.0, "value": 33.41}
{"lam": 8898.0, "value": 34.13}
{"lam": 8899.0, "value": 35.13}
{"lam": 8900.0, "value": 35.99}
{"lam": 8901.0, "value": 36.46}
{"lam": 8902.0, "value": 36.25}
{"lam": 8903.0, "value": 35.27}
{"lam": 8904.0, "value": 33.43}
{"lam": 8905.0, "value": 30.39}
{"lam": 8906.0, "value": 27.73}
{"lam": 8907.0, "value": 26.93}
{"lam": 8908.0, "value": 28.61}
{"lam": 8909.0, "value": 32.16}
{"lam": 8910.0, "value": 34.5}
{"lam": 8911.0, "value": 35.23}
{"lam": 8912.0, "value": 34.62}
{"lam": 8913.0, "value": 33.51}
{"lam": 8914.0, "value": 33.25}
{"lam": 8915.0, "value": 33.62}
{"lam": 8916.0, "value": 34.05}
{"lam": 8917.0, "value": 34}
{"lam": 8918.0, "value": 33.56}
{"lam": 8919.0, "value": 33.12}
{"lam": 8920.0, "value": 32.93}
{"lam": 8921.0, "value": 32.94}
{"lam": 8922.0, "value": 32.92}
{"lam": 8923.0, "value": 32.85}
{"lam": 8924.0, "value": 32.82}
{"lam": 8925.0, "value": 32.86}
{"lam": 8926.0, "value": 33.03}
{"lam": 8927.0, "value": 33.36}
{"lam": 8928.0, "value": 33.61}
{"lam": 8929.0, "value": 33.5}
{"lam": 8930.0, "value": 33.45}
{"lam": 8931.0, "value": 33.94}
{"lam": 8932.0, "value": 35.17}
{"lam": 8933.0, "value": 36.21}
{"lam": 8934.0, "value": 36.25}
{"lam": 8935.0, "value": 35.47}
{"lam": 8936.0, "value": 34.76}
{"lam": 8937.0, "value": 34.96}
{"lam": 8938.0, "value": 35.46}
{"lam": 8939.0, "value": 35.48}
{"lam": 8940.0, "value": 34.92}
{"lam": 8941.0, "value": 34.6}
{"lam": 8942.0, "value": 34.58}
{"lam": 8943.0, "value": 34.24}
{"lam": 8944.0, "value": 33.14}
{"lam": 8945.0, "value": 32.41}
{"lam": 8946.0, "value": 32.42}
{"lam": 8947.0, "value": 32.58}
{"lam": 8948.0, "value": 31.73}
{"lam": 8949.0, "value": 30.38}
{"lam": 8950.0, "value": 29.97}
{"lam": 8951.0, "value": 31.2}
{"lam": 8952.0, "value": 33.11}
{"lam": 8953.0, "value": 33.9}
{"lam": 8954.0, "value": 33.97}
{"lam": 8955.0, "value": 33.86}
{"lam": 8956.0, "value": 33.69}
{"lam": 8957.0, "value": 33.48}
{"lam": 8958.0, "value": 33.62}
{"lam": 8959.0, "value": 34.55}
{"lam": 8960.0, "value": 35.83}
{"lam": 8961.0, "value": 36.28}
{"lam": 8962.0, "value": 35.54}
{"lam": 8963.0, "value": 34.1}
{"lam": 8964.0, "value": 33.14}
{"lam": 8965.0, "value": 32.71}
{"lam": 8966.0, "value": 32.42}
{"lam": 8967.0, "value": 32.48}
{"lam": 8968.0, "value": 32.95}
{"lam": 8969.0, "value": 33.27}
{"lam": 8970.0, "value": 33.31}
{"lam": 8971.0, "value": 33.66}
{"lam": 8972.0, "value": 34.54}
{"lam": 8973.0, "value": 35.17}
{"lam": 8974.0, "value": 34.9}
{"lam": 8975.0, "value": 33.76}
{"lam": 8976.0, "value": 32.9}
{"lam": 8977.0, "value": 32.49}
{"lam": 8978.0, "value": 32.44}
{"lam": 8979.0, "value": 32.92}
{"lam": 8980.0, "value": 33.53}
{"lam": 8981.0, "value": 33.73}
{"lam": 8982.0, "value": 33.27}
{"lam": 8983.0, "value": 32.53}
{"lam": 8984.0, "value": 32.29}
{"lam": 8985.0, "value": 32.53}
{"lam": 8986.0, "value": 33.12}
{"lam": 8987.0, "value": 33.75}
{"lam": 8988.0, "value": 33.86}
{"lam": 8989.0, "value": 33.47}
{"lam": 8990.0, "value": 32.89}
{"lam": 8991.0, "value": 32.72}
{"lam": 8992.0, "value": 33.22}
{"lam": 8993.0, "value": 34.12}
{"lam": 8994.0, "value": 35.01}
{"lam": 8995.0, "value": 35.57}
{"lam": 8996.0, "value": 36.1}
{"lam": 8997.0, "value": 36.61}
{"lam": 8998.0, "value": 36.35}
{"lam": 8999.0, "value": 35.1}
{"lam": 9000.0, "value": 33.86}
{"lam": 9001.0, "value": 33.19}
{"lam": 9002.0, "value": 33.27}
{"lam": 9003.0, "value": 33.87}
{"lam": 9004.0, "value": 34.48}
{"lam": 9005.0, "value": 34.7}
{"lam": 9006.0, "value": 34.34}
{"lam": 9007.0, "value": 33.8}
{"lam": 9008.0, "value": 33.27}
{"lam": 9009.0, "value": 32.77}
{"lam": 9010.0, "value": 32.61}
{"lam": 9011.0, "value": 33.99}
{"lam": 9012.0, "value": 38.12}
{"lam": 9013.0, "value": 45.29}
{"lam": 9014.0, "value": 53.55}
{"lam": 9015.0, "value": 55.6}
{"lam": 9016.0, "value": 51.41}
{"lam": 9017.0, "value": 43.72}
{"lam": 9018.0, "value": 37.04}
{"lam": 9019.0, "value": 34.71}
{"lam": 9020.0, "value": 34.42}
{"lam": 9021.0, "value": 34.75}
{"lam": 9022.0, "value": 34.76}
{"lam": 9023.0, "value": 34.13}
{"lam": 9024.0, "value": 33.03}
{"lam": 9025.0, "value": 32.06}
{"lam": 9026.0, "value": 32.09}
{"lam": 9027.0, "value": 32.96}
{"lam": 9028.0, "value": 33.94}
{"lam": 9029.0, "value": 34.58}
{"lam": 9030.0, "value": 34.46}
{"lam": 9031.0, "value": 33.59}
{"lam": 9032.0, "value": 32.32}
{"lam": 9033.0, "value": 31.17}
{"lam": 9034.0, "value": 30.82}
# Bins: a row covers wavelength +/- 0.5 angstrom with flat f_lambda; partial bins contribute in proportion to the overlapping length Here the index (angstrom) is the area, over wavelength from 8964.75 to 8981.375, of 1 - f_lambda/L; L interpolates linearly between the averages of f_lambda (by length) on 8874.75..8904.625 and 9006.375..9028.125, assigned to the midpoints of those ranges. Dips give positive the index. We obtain 1.4 angstrom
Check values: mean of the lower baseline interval 33.8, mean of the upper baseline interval 37.7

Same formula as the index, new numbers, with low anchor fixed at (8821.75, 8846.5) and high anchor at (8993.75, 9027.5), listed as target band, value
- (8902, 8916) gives 1.28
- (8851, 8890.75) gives 0.59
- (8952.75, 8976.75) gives 1.55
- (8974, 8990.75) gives 1.50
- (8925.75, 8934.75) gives 0.39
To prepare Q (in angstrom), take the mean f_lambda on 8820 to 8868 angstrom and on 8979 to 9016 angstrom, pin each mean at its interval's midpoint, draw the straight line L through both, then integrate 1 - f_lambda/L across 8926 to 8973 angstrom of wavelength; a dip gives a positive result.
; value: 2.3 angstrom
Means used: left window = 35.4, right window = 35.6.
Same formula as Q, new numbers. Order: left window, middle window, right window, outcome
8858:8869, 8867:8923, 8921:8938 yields 5.2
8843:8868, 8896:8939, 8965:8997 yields 0.9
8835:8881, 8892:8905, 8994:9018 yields 0.5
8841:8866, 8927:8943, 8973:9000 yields -0.2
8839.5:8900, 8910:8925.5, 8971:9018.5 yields 0.6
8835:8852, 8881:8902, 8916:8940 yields -0.1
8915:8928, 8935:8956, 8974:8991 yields -0.2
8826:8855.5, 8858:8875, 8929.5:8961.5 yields -1.8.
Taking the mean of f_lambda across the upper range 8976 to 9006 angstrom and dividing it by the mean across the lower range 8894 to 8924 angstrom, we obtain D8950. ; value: 1.02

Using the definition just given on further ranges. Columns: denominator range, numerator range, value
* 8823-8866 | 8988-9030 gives 1.02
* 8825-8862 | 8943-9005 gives 0.98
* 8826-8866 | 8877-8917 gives 0.95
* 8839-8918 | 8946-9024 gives 1.02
